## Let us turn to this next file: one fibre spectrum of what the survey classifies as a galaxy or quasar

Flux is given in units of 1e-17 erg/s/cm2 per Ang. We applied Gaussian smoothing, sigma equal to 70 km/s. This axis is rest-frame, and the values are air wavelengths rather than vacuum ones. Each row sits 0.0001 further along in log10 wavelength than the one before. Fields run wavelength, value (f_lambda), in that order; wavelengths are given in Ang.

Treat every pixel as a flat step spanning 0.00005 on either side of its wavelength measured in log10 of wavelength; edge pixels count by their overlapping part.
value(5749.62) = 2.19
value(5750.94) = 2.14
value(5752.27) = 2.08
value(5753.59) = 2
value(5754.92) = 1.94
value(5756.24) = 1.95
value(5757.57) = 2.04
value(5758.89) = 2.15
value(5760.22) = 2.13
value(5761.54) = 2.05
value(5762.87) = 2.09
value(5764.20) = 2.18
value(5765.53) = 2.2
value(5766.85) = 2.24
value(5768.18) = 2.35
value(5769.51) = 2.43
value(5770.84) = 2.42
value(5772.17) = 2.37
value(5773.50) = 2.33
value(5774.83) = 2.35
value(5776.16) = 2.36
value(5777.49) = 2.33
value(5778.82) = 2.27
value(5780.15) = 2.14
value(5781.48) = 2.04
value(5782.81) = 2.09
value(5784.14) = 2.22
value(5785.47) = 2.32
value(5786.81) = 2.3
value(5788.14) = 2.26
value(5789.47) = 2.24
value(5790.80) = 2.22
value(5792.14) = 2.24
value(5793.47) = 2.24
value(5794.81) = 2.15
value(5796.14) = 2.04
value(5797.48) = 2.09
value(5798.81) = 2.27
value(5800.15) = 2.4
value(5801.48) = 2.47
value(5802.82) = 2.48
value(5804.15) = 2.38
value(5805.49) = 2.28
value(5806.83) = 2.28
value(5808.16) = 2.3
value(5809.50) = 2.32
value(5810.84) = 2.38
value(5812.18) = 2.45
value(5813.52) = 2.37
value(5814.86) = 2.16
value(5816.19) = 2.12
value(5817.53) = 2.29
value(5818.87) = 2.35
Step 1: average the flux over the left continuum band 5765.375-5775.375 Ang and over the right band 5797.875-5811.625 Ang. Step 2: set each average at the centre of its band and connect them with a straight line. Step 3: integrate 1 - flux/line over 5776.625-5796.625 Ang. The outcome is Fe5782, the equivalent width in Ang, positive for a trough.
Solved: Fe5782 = 1.2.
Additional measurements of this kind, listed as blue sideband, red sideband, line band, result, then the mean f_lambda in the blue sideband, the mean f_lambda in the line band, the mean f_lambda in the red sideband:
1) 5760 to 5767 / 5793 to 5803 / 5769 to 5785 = -0.7 Ang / 2.14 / 2.28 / 2.26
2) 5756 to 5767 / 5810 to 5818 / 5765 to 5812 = -1.6 Ang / 2.12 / 2.28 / 2.3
